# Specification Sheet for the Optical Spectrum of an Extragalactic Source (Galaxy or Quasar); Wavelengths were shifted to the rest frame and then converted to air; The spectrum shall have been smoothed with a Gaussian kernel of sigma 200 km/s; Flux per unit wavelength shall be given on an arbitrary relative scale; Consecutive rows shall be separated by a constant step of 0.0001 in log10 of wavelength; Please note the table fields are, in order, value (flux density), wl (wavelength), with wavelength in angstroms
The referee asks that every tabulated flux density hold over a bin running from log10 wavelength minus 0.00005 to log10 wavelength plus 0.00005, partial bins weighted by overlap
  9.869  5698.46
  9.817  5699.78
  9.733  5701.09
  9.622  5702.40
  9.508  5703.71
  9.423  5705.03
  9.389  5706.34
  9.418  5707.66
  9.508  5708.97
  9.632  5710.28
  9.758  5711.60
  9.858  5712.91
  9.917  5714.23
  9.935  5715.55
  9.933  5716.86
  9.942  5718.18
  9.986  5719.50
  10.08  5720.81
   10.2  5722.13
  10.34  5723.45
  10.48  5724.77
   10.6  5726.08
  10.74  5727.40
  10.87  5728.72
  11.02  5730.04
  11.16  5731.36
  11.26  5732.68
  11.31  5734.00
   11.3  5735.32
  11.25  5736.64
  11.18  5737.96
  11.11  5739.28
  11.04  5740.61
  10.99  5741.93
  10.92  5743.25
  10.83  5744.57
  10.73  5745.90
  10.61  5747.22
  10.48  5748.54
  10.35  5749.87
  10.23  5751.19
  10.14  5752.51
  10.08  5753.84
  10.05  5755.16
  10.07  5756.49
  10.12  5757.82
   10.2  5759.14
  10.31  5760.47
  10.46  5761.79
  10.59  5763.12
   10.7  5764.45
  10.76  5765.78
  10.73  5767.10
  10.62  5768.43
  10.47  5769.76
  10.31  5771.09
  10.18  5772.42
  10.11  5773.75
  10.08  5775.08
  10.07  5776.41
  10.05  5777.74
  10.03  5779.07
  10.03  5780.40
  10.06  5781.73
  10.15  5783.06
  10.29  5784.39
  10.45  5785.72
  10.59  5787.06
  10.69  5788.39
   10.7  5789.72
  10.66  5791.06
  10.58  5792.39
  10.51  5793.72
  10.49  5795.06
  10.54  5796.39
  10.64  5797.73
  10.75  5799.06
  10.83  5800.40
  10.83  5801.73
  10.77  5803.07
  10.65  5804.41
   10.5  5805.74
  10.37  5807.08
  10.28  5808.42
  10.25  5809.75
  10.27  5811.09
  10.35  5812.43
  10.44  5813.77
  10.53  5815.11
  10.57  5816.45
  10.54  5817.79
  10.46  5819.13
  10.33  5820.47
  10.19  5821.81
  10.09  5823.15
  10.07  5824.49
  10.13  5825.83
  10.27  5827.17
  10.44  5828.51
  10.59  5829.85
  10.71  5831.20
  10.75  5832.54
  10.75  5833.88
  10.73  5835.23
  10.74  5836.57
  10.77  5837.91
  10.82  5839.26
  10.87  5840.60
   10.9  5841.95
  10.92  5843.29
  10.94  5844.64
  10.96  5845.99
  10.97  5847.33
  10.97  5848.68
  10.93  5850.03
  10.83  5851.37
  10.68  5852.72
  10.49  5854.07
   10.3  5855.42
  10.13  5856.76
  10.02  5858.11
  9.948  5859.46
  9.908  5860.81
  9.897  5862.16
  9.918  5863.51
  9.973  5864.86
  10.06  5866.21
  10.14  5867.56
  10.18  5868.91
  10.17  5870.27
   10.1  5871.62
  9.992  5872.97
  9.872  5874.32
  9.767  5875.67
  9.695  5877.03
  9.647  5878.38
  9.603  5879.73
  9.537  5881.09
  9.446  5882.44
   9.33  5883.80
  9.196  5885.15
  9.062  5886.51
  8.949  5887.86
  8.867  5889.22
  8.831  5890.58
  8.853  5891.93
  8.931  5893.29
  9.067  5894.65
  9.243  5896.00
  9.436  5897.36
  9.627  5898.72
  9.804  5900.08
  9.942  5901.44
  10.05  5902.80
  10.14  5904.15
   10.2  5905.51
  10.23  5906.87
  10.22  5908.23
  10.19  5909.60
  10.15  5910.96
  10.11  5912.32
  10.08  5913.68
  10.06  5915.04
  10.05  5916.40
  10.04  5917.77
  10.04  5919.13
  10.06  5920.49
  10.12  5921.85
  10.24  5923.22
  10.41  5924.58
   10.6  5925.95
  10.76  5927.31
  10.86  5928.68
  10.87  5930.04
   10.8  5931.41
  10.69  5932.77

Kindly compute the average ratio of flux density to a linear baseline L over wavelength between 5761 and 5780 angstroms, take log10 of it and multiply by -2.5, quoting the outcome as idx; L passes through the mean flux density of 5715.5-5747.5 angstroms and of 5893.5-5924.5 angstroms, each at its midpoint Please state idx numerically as 0.02 mag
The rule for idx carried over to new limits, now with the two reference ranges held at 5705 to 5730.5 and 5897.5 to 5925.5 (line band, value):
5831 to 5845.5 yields -0.08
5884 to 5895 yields 0.12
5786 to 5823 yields -0.05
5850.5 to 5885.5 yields 0.01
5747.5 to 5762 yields -0.02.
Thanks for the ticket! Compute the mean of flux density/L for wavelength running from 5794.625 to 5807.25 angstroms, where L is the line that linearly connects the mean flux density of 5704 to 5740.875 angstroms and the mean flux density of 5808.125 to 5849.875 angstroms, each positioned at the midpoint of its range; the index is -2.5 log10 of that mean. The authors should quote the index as -0.01 mag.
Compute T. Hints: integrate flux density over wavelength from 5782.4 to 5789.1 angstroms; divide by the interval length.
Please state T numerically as 10.4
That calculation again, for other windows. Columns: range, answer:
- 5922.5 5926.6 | 10.4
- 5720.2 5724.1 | 10.2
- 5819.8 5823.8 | 10.2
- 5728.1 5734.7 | 11.1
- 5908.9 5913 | 10.1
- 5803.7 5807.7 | 10.5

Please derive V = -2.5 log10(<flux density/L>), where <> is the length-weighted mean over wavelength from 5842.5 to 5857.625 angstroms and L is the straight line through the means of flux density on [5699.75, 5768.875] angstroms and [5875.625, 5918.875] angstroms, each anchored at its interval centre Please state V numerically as -0.09 mag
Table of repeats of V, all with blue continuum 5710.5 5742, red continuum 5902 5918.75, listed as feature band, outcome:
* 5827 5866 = -0.028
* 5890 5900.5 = 0.106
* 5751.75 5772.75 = 0.013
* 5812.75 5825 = -0.001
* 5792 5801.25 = -0.024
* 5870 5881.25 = 0.042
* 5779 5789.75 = 0.010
